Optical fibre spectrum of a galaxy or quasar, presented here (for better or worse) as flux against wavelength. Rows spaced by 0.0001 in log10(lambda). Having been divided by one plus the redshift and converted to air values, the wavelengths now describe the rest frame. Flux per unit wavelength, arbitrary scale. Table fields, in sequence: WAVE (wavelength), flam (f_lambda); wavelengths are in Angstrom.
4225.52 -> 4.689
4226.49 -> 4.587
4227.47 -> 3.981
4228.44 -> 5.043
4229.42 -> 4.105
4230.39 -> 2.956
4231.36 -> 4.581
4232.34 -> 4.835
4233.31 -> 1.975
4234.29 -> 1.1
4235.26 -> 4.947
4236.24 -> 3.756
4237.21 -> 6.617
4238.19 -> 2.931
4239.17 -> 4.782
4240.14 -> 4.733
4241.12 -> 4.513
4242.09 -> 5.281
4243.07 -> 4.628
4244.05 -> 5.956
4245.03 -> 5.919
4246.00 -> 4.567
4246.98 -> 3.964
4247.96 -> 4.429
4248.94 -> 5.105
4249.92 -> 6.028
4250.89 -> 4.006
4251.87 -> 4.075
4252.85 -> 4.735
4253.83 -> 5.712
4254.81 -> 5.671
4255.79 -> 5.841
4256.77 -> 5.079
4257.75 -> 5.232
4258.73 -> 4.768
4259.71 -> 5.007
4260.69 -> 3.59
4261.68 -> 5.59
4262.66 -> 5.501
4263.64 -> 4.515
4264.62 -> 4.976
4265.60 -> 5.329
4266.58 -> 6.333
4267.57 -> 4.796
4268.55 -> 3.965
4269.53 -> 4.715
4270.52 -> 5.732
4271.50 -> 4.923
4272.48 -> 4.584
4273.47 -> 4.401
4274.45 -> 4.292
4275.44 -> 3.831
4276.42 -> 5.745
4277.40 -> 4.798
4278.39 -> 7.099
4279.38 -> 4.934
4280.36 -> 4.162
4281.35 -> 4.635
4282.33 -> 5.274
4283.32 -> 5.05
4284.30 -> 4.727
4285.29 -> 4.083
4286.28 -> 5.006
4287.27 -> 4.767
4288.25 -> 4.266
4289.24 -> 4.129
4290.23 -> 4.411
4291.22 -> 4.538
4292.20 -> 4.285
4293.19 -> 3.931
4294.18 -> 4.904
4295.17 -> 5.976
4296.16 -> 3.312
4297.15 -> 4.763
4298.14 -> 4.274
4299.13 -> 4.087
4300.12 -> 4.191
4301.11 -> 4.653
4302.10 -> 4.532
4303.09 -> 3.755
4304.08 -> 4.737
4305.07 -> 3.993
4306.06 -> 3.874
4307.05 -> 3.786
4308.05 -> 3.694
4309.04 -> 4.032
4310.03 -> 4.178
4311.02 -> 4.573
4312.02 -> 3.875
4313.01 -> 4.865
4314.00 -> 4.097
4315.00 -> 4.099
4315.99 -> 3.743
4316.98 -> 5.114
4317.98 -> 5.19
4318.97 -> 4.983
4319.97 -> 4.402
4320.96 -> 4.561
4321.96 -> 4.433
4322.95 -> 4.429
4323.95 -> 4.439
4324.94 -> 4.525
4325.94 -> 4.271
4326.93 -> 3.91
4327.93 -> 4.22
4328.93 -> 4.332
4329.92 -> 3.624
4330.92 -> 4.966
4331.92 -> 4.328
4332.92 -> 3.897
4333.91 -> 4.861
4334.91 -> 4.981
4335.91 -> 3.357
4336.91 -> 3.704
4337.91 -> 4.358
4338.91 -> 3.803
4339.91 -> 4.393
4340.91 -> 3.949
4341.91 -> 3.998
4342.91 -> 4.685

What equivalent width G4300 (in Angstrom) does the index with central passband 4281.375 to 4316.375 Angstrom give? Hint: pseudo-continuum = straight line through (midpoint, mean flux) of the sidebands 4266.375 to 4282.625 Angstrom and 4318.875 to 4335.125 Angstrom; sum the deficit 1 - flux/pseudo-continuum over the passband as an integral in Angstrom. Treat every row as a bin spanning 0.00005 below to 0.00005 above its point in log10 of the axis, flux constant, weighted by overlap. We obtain 2.4 Angstrom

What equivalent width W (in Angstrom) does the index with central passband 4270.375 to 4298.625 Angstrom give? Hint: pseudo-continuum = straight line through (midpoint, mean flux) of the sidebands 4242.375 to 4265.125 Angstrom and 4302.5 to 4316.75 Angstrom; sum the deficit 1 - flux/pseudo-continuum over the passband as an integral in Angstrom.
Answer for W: -1.2 Angstrom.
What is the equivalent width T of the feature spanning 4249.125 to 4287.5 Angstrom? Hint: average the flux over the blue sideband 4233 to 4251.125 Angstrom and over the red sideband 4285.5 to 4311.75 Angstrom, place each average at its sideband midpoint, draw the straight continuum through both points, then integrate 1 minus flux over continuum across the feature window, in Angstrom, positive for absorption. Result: -4.63 Angstrom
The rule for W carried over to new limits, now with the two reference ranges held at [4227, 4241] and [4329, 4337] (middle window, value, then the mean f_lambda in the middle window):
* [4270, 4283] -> -2.6 Angstrom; 4.95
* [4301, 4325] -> -0.7 Angstrom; 4.34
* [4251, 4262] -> -2.4 Angstrom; 4.98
